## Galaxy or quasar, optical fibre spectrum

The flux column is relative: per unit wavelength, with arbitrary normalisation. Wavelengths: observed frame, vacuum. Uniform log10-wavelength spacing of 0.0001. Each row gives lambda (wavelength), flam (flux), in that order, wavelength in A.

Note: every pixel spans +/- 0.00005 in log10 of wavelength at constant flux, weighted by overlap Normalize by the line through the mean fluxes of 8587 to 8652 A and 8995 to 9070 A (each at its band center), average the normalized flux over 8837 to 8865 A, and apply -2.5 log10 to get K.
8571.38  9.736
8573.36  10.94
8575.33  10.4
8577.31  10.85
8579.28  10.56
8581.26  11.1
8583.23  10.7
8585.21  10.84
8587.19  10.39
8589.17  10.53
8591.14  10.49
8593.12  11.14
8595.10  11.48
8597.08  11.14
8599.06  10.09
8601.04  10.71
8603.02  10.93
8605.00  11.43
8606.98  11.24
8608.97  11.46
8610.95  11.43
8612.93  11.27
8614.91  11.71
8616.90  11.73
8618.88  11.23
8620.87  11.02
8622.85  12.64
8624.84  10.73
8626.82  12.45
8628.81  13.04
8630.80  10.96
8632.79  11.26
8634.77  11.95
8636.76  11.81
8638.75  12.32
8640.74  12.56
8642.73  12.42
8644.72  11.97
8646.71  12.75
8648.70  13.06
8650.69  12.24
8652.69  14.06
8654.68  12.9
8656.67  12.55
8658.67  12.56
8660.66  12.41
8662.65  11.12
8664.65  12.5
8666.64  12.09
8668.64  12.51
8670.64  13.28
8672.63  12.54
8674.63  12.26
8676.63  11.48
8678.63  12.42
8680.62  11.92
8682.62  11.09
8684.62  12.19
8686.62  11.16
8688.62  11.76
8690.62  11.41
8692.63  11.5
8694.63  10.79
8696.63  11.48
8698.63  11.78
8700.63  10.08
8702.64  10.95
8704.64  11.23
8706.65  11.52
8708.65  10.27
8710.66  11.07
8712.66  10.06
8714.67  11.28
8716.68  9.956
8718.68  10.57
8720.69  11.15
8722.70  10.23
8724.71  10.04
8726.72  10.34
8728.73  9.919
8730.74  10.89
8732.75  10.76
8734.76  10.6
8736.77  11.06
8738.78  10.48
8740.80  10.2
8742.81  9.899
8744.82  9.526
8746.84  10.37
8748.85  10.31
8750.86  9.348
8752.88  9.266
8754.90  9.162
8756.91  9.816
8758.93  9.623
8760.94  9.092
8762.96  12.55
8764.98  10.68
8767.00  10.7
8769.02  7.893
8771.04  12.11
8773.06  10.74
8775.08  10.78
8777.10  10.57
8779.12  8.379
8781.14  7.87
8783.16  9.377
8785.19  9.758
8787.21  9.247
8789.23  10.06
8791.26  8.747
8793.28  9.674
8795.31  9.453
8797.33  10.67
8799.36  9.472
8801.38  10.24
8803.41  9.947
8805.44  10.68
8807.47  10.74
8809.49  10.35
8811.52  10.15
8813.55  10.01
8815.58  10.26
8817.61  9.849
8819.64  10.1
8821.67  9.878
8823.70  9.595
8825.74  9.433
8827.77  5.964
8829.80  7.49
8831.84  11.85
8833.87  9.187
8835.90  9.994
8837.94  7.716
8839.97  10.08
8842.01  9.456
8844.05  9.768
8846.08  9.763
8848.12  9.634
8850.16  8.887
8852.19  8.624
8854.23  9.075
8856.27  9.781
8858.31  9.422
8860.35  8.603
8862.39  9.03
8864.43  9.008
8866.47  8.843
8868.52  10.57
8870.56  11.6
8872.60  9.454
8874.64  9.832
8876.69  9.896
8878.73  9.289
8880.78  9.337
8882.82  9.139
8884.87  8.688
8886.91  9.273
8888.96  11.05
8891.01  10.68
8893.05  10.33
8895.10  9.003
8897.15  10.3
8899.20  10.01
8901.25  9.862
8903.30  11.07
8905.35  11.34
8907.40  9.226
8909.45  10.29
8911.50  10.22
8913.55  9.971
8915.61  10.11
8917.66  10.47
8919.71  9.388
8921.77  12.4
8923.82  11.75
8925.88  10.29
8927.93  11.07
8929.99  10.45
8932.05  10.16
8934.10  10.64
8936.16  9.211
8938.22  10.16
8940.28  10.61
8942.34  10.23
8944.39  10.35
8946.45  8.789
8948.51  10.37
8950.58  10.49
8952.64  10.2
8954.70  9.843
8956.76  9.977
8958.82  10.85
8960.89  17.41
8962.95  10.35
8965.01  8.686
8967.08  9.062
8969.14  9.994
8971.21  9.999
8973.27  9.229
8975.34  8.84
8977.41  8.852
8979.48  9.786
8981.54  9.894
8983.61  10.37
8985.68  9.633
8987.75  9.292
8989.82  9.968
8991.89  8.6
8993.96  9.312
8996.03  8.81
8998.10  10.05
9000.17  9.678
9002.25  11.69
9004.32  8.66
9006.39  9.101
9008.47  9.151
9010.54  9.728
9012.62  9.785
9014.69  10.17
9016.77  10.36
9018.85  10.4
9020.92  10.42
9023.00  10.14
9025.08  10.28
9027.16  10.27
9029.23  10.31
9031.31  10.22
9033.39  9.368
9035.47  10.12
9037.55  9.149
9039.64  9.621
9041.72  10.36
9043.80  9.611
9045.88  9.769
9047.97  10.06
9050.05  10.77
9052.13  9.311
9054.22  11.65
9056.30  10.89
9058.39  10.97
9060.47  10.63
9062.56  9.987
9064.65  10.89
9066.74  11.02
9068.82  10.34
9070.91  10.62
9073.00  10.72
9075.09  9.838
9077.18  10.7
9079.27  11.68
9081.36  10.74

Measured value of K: 0.17 mag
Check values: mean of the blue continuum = 11.6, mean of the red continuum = 10.1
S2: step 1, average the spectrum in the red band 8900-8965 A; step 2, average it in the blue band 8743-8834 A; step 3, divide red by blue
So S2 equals 1.07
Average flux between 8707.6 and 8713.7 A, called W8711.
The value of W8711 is 10.5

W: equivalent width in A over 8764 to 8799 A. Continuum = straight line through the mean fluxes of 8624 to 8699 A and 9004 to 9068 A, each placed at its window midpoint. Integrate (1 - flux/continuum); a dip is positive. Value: 5.1 A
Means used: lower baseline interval 12.1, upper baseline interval 10.1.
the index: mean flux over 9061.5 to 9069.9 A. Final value 10.6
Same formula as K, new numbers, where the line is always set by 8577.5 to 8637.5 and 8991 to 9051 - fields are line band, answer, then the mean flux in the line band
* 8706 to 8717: 0.02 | 10.7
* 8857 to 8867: 0.15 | 9.01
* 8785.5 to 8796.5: 0.12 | 9.48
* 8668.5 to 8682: -0.12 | 12.3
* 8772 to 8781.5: 0.09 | 9.81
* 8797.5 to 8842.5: 0.09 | 9.68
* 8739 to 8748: 0.08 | 10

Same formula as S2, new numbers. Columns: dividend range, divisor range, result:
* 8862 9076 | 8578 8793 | 0.91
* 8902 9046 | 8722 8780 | 0.99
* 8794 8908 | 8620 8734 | 0.83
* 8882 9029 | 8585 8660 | 0.86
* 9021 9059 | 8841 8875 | 1.07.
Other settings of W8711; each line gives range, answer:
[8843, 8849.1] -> 9.72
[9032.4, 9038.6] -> 9.54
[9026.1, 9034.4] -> 10.1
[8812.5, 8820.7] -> 10.1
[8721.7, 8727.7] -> 10.2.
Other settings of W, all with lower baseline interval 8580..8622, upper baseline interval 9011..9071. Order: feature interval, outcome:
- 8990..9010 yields 1.6 A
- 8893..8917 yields 0.8 A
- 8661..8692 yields -3.0 A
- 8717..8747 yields 1.2 A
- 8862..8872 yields 0.7 A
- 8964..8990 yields 2.2 A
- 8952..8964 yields -1.2 A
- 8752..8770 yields 1.5 A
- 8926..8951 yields 0.5 A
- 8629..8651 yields -2.3 A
